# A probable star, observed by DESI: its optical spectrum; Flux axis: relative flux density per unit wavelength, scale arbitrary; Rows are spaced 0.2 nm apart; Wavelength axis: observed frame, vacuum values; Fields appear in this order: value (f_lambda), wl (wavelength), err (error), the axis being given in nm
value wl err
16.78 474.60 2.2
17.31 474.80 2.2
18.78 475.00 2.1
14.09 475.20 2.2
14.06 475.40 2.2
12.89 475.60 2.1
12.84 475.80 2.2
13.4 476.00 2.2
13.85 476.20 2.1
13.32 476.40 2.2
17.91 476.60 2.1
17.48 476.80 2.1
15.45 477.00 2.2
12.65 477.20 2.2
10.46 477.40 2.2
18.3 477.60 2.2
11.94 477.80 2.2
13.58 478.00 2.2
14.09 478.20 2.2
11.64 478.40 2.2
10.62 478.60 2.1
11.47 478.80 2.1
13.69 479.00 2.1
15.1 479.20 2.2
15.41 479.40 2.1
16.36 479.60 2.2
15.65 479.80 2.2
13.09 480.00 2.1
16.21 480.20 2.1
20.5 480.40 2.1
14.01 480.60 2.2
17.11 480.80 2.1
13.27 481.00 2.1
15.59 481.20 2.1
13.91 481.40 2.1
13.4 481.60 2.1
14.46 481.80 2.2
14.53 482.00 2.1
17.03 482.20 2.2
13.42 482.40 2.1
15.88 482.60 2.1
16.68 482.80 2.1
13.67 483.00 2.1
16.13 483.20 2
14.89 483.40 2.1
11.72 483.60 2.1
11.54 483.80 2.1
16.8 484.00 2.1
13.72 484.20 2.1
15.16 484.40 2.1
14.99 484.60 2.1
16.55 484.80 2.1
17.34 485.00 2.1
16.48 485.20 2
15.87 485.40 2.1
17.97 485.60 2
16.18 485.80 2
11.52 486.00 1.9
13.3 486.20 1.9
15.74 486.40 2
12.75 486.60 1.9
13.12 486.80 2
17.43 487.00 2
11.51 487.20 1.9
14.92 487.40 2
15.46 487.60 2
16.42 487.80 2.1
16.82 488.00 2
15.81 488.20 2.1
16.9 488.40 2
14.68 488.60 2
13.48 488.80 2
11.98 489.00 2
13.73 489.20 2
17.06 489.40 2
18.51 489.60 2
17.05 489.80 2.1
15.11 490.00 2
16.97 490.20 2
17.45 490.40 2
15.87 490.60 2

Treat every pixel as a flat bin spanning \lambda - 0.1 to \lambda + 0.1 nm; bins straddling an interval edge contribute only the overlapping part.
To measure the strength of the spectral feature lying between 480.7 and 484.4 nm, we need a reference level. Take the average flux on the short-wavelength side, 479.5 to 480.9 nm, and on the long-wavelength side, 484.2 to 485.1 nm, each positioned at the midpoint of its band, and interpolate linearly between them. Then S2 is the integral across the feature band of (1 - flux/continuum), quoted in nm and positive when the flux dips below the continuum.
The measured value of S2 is 0.29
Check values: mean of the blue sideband 16.1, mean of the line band 14.7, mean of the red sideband 15.8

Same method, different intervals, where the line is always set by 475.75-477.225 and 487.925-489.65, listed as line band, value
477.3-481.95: 0.18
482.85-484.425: 0.09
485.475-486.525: 0.02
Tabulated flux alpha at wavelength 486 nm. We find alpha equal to 11.52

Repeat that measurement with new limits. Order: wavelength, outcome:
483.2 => 16.13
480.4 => 20.5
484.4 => 15.16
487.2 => 11.51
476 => 13.4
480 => 13.09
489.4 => 17.06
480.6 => 14.01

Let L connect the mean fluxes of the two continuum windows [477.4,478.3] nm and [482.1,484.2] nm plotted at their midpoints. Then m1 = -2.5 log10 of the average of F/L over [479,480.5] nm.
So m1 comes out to -0.12 mag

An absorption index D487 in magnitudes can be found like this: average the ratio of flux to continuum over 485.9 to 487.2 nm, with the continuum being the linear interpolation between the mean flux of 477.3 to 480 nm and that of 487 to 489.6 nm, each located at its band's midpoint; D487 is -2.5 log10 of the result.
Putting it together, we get 0.08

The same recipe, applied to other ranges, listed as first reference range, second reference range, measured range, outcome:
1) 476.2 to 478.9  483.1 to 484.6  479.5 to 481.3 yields -0.13 mag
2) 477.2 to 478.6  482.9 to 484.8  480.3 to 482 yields -0.11 mag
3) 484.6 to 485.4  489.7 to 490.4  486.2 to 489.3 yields 0.13 mag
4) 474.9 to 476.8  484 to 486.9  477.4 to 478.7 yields 0.13 mag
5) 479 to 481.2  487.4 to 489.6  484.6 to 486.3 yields -0.01 mag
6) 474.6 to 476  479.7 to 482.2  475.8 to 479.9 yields 0.08 mag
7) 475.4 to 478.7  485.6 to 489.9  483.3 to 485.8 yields -0.04 mag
